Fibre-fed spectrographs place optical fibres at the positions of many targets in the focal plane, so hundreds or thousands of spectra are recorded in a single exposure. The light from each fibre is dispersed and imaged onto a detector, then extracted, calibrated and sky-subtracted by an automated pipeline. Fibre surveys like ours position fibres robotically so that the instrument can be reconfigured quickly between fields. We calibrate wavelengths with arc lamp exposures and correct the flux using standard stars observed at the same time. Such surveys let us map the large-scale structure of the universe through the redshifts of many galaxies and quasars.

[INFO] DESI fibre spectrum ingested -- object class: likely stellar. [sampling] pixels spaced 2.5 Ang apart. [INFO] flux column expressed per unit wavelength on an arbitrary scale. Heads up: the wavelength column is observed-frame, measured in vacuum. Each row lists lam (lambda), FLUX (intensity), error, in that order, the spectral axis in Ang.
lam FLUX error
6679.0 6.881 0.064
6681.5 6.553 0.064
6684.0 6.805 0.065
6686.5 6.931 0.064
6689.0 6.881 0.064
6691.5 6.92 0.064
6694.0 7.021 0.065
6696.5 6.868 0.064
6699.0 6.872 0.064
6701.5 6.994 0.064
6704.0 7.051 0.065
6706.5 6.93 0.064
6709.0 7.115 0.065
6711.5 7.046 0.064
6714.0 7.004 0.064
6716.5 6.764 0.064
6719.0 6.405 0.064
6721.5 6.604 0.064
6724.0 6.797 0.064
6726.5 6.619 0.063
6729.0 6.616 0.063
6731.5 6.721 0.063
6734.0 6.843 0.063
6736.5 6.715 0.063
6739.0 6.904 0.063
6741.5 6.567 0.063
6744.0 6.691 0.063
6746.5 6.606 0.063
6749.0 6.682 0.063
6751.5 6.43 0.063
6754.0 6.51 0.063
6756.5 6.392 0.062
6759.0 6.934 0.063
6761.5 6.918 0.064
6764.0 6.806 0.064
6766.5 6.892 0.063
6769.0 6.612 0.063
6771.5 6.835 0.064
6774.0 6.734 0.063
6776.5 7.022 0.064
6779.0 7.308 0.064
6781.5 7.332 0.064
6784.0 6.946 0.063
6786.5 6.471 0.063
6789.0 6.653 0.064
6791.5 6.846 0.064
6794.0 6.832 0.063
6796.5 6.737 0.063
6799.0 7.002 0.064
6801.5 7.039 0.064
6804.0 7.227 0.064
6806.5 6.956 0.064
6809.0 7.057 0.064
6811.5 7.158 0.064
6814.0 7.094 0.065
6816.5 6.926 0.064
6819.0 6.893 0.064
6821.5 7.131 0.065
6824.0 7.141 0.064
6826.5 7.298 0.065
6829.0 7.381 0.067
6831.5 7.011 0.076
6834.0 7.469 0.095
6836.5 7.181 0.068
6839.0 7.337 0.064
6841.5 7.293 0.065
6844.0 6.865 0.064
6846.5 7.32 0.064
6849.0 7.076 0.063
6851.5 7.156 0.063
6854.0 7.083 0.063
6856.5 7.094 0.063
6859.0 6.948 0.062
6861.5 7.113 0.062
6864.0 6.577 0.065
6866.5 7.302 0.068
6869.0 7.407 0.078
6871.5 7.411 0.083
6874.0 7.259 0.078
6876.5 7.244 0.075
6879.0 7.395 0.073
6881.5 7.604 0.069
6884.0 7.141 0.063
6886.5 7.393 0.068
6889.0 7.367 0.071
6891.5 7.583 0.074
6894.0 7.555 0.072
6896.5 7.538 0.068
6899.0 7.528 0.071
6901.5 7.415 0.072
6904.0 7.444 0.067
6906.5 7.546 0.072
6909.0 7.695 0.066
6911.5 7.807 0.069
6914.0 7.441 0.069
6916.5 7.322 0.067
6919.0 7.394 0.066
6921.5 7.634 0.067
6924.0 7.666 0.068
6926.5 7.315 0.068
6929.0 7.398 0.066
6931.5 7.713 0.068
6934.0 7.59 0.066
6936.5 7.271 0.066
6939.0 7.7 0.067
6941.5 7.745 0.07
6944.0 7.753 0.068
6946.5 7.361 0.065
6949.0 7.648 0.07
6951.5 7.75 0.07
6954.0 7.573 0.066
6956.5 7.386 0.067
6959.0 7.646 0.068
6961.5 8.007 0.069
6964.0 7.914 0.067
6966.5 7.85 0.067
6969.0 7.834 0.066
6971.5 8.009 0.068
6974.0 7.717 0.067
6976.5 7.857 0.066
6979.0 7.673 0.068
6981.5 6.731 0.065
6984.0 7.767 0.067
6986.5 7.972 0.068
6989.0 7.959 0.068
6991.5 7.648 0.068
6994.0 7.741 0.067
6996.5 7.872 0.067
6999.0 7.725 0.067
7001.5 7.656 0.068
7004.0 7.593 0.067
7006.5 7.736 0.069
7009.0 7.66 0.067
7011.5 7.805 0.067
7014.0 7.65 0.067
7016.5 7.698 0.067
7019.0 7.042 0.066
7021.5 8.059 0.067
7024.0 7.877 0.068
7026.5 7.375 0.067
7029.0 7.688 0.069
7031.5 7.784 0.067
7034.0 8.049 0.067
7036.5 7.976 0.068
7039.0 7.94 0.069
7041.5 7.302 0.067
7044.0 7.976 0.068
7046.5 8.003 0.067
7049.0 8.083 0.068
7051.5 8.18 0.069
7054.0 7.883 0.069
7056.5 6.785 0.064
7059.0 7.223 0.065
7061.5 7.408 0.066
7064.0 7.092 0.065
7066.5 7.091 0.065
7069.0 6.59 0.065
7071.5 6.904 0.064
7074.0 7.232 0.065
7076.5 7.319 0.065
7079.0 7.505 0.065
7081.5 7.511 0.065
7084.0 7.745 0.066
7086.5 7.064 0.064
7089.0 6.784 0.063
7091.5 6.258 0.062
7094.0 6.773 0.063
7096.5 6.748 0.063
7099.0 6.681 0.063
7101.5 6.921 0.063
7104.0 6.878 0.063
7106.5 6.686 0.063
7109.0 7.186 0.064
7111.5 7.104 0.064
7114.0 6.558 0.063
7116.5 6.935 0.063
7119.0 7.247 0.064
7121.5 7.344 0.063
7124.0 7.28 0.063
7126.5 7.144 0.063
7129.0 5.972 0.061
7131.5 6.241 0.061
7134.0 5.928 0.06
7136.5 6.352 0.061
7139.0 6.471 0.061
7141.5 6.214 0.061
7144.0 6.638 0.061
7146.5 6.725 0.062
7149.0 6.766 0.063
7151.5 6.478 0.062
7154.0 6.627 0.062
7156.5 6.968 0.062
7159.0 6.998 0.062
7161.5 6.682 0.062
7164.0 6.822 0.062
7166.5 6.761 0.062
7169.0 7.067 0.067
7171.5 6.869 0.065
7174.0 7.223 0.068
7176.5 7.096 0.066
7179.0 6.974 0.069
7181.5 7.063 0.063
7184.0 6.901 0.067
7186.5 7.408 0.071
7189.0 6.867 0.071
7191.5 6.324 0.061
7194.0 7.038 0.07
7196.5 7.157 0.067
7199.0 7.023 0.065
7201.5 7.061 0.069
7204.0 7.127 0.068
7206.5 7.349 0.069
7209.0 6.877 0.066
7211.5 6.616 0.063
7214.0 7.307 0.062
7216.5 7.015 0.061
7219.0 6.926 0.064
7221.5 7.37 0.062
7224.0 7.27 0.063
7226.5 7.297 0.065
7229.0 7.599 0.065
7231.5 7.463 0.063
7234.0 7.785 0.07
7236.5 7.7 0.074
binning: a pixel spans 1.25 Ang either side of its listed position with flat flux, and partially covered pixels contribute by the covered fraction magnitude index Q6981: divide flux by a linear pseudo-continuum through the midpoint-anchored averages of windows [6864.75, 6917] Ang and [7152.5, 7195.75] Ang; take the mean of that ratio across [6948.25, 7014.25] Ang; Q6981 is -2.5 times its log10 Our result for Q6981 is -0.06 mag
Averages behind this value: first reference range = 7.44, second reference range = 6.92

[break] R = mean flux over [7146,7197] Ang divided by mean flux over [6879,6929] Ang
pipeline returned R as 0.92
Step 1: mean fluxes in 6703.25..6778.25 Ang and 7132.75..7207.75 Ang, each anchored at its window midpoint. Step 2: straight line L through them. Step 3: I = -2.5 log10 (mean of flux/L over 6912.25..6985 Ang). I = -0.12 mag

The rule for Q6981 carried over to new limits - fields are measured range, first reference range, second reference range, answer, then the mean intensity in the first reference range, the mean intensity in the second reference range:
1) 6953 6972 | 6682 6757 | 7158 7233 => -0.13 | 6.78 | 7.05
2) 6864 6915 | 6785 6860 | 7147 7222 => -0.06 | 7.06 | 6.95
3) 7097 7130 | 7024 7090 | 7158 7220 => 0.05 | 7.49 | 6.98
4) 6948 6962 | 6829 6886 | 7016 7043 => -0.02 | 7.2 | 7.71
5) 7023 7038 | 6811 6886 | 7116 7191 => -0.12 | 7.18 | 6.8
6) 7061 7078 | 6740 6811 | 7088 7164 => -0.05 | 6.83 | 6.72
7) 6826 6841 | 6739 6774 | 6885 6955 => -0.03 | 6.69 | 7.54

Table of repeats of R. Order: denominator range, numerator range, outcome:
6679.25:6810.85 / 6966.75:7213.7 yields 1.06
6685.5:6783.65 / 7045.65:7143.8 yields 1.03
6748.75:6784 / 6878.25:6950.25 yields 1.10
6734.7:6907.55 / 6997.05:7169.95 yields 1.02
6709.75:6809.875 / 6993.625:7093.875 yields 1.10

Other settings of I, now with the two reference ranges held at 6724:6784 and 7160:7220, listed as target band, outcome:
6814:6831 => -0.05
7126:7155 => 0.08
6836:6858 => -0.05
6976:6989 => -0.11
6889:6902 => -0.10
